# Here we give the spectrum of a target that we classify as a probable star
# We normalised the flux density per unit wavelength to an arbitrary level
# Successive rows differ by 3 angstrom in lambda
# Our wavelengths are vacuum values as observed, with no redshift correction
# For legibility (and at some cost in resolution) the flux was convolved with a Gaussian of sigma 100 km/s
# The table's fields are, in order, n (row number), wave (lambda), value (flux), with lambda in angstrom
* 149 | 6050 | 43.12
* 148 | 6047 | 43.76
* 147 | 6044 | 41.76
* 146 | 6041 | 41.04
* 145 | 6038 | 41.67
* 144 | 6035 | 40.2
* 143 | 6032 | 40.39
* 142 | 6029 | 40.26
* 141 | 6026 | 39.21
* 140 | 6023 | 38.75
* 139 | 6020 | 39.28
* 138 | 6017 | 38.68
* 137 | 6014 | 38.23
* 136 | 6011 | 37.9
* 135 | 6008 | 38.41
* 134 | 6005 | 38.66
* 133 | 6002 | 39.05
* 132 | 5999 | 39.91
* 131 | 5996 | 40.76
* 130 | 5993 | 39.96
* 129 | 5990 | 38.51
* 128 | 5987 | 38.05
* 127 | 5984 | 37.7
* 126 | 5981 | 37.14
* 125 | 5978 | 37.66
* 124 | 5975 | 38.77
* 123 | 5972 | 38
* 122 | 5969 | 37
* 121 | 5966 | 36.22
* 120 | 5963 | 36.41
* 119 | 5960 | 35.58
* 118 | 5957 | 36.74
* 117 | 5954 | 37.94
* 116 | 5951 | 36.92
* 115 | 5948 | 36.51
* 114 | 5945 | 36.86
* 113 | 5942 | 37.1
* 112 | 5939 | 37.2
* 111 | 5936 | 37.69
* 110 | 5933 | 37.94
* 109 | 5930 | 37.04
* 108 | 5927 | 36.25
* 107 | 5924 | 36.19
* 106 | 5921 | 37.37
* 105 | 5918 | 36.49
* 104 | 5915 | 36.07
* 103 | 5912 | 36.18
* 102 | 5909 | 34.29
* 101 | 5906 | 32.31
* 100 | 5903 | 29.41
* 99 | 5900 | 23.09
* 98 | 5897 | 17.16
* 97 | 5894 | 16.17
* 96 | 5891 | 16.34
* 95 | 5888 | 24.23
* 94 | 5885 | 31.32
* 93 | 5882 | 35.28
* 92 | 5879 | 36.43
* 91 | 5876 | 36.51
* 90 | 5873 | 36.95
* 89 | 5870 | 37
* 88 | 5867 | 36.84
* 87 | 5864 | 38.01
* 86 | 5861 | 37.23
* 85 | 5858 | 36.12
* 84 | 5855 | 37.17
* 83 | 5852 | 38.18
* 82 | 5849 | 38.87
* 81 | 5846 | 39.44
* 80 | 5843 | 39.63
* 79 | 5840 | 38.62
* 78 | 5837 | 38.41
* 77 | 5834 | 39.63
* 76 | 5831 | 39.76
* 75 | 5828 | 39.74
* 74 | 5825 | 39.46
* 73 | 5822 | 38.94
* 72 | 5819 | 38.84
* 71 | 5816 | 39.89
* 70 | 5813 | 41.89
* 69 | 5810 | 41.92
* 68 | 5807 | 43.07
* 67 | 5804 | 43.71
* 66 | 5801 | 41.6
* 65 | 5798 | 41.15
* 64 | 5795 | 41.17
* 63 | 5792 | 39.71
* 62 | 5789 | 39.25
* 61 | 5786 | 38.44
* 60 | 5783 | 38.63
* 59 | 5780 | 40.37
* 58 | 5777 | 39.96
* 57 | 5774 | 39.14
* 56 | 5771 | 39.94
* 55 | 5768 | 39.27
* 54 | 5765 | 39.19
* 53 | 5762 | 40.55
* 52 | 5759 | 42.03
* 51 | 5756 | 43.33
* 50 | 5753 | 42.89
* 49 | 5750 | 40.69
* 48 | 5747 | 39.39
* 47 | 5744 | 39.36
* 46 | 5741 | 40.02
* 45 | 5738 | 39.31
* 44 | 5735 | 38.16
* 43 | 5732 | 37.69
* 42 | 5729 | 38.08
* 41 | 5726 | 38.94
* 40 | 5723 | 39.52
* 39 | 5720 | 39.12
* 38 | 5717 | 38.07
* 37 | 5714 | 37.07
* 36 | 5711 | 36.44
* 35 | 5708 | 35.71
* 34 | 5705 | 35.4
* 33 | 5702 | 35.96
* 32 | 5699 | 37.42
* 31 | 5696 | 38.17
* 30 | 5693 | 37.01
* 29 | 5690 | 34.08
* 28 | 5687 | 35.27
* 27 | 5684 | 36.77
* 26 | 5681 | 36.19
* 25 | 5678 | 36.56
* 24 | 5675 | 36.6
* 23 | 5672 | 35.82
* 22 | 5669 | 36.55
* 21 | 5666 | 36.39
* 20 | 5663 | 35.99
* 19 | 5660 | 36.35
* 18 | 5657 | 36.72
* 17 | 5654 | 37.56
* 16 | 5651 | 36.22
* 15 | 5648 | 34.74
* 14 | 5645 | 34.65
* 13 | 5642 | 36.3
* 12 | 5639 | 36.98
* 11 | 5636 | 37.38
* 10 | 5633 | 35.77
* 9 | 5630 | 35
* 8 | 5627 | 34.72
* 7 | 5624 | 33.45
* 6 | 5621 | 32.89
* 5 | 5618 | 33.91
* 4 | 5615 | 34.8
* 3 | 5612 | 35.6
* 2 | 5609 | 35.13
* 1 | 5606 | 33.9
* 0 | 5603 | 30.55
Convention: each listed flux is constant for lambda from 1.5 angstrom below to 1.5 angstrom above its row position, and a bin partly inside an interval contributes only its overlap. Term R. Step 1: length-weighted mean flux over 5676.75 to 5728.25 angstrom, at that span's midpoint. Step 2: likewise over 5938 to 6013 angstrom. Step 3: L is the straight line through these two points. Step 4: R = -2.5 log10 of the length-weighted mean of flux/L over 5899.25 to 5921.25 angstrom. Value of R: 0.13 mag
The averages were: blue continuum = 36.9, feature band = 33.3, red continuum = 37.8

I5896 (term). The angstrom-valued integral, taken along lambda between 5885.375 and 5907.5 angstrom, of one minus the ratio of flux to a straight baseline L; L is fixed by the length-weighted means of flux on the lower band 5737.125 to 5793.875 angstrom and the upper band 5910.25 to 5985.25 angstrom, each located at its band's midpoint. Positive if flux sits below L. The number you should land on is 8.6 angstrom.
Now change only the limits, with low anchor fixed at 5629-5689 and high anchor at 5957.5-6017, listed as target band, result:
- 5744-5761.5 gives -2.23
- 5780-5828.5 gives -4.52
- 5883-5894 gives 4.13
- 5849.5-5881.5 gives 0.29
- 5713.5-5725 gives -0.65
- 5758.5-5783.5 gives -2.06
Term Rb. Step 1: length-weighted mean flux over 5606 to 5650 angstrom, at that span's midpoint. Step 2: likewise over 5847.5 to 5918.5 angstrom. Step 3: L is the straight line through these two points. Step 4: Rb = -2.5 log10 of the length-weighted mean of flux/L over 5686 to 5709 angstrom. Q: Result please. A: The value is -0.06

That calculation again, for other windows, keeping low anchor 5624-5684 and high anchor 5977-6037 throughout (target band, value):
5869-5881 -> 0.036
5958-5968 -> 0.071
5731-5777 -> -0.090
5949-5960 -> 0.046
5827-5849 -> -0.048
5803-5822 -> -0.108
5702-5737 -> -0.029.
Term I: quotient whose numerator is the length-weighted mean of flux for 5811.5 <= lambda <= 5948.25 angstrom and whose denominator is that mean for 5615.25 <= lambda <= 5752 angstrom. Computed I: 0.96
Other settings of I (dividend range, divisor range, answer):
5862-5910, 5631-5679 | 0.83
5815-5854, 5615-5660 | 1.10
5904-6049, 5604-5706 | 1.06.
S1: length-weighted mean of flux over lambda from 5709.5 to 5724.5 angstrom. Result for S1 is 38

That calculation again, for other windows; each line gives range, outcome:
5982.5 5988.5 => 37.9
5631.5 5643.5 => 36.6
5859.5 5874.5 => 37.2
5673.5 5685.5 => 36.5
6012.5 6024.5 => 38.7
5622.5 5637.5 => 35.3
